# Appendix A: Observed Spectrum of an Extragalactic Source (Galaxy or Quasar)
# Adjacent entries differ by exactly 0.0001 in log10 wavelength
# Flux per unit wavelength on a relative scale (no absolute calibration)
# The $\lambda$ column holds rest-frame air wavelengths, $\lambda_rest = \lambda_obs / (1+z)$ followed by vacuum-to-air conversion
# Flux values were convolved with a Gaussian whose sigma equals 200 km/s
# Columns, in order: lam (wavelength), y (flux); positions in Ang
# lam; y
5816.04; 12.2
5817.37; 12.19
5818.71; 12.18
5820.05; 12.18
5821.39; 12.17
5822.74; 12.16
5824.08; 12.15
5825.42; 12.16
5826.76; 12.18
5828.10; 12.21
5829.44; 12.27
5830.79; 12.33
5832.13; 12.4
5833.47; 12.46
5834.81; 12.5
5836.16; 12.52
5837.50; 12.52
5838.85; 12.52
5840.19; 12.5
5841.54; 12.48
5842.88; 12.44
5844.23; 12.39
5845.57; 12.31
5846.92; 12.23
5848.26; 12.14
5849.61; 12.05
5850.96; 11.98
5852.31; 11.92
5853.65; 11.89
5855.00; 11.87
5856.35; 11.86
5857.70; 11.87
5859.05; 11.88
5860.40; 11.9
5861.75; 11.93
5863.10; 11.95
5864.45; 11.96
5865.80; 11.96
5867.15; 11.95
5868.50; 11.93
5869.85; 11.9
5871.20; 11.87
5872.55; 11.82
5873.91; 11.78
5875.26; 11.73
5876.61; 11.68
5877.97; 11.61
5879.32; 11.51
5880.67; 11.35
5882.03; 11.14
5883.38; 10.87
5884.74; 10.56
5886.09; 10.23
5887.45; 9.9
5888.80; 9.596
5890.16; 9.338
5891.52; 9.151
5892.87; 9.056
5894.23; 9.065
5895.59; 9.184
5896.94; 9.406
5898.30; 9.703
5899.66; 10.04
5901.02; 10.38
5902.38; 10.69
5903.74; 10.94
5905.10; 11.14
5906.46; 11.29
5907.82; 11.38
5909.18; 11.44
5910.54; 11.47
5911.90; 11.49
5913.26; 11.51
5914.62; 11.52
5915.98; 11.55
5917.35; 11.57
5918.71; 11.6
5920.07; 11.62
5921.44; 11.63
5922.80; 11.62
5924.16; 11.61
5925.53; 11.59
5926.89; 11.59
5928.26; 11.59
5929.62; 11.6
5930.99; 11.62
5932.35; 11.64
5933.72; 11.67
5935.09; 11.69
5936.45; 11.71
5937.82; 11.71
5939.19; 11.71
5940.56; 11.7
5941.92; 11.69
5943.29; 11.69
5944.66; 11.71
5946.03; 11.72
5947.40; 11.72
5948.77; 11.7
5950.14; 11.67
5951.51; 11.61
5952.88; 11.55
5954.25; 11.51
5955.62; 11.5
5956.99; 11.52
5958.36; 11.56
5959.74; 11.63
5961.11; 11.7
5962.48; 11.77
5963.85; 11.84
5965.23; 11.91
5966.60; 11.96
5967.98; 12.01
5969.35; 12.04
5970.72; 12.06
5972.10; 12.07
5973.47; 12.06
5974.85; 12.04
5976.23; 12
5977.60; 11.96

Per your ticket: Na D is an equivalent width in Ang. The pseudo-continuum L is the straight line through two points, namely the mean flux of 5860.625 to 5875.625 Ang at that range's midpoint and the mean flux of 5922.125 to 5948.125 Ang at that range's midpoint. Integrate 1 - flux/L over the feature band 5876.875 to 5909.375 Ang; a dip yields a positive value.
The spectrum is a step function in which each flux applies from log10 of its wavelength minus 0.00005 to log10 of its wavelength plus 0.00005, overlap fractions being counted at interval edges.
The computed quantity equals 3.9 Ang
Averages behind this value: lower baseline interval 11.9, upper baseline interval 11.7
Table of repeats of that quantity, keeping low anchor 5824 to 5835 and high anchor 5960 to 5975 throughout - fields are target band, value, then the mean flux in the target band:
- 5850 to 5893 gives 3.01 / 11.3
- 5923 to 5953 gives 0.90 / 11.7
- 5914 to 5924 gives 0.40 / 11.6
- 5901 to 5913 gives 0.90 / 11.2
